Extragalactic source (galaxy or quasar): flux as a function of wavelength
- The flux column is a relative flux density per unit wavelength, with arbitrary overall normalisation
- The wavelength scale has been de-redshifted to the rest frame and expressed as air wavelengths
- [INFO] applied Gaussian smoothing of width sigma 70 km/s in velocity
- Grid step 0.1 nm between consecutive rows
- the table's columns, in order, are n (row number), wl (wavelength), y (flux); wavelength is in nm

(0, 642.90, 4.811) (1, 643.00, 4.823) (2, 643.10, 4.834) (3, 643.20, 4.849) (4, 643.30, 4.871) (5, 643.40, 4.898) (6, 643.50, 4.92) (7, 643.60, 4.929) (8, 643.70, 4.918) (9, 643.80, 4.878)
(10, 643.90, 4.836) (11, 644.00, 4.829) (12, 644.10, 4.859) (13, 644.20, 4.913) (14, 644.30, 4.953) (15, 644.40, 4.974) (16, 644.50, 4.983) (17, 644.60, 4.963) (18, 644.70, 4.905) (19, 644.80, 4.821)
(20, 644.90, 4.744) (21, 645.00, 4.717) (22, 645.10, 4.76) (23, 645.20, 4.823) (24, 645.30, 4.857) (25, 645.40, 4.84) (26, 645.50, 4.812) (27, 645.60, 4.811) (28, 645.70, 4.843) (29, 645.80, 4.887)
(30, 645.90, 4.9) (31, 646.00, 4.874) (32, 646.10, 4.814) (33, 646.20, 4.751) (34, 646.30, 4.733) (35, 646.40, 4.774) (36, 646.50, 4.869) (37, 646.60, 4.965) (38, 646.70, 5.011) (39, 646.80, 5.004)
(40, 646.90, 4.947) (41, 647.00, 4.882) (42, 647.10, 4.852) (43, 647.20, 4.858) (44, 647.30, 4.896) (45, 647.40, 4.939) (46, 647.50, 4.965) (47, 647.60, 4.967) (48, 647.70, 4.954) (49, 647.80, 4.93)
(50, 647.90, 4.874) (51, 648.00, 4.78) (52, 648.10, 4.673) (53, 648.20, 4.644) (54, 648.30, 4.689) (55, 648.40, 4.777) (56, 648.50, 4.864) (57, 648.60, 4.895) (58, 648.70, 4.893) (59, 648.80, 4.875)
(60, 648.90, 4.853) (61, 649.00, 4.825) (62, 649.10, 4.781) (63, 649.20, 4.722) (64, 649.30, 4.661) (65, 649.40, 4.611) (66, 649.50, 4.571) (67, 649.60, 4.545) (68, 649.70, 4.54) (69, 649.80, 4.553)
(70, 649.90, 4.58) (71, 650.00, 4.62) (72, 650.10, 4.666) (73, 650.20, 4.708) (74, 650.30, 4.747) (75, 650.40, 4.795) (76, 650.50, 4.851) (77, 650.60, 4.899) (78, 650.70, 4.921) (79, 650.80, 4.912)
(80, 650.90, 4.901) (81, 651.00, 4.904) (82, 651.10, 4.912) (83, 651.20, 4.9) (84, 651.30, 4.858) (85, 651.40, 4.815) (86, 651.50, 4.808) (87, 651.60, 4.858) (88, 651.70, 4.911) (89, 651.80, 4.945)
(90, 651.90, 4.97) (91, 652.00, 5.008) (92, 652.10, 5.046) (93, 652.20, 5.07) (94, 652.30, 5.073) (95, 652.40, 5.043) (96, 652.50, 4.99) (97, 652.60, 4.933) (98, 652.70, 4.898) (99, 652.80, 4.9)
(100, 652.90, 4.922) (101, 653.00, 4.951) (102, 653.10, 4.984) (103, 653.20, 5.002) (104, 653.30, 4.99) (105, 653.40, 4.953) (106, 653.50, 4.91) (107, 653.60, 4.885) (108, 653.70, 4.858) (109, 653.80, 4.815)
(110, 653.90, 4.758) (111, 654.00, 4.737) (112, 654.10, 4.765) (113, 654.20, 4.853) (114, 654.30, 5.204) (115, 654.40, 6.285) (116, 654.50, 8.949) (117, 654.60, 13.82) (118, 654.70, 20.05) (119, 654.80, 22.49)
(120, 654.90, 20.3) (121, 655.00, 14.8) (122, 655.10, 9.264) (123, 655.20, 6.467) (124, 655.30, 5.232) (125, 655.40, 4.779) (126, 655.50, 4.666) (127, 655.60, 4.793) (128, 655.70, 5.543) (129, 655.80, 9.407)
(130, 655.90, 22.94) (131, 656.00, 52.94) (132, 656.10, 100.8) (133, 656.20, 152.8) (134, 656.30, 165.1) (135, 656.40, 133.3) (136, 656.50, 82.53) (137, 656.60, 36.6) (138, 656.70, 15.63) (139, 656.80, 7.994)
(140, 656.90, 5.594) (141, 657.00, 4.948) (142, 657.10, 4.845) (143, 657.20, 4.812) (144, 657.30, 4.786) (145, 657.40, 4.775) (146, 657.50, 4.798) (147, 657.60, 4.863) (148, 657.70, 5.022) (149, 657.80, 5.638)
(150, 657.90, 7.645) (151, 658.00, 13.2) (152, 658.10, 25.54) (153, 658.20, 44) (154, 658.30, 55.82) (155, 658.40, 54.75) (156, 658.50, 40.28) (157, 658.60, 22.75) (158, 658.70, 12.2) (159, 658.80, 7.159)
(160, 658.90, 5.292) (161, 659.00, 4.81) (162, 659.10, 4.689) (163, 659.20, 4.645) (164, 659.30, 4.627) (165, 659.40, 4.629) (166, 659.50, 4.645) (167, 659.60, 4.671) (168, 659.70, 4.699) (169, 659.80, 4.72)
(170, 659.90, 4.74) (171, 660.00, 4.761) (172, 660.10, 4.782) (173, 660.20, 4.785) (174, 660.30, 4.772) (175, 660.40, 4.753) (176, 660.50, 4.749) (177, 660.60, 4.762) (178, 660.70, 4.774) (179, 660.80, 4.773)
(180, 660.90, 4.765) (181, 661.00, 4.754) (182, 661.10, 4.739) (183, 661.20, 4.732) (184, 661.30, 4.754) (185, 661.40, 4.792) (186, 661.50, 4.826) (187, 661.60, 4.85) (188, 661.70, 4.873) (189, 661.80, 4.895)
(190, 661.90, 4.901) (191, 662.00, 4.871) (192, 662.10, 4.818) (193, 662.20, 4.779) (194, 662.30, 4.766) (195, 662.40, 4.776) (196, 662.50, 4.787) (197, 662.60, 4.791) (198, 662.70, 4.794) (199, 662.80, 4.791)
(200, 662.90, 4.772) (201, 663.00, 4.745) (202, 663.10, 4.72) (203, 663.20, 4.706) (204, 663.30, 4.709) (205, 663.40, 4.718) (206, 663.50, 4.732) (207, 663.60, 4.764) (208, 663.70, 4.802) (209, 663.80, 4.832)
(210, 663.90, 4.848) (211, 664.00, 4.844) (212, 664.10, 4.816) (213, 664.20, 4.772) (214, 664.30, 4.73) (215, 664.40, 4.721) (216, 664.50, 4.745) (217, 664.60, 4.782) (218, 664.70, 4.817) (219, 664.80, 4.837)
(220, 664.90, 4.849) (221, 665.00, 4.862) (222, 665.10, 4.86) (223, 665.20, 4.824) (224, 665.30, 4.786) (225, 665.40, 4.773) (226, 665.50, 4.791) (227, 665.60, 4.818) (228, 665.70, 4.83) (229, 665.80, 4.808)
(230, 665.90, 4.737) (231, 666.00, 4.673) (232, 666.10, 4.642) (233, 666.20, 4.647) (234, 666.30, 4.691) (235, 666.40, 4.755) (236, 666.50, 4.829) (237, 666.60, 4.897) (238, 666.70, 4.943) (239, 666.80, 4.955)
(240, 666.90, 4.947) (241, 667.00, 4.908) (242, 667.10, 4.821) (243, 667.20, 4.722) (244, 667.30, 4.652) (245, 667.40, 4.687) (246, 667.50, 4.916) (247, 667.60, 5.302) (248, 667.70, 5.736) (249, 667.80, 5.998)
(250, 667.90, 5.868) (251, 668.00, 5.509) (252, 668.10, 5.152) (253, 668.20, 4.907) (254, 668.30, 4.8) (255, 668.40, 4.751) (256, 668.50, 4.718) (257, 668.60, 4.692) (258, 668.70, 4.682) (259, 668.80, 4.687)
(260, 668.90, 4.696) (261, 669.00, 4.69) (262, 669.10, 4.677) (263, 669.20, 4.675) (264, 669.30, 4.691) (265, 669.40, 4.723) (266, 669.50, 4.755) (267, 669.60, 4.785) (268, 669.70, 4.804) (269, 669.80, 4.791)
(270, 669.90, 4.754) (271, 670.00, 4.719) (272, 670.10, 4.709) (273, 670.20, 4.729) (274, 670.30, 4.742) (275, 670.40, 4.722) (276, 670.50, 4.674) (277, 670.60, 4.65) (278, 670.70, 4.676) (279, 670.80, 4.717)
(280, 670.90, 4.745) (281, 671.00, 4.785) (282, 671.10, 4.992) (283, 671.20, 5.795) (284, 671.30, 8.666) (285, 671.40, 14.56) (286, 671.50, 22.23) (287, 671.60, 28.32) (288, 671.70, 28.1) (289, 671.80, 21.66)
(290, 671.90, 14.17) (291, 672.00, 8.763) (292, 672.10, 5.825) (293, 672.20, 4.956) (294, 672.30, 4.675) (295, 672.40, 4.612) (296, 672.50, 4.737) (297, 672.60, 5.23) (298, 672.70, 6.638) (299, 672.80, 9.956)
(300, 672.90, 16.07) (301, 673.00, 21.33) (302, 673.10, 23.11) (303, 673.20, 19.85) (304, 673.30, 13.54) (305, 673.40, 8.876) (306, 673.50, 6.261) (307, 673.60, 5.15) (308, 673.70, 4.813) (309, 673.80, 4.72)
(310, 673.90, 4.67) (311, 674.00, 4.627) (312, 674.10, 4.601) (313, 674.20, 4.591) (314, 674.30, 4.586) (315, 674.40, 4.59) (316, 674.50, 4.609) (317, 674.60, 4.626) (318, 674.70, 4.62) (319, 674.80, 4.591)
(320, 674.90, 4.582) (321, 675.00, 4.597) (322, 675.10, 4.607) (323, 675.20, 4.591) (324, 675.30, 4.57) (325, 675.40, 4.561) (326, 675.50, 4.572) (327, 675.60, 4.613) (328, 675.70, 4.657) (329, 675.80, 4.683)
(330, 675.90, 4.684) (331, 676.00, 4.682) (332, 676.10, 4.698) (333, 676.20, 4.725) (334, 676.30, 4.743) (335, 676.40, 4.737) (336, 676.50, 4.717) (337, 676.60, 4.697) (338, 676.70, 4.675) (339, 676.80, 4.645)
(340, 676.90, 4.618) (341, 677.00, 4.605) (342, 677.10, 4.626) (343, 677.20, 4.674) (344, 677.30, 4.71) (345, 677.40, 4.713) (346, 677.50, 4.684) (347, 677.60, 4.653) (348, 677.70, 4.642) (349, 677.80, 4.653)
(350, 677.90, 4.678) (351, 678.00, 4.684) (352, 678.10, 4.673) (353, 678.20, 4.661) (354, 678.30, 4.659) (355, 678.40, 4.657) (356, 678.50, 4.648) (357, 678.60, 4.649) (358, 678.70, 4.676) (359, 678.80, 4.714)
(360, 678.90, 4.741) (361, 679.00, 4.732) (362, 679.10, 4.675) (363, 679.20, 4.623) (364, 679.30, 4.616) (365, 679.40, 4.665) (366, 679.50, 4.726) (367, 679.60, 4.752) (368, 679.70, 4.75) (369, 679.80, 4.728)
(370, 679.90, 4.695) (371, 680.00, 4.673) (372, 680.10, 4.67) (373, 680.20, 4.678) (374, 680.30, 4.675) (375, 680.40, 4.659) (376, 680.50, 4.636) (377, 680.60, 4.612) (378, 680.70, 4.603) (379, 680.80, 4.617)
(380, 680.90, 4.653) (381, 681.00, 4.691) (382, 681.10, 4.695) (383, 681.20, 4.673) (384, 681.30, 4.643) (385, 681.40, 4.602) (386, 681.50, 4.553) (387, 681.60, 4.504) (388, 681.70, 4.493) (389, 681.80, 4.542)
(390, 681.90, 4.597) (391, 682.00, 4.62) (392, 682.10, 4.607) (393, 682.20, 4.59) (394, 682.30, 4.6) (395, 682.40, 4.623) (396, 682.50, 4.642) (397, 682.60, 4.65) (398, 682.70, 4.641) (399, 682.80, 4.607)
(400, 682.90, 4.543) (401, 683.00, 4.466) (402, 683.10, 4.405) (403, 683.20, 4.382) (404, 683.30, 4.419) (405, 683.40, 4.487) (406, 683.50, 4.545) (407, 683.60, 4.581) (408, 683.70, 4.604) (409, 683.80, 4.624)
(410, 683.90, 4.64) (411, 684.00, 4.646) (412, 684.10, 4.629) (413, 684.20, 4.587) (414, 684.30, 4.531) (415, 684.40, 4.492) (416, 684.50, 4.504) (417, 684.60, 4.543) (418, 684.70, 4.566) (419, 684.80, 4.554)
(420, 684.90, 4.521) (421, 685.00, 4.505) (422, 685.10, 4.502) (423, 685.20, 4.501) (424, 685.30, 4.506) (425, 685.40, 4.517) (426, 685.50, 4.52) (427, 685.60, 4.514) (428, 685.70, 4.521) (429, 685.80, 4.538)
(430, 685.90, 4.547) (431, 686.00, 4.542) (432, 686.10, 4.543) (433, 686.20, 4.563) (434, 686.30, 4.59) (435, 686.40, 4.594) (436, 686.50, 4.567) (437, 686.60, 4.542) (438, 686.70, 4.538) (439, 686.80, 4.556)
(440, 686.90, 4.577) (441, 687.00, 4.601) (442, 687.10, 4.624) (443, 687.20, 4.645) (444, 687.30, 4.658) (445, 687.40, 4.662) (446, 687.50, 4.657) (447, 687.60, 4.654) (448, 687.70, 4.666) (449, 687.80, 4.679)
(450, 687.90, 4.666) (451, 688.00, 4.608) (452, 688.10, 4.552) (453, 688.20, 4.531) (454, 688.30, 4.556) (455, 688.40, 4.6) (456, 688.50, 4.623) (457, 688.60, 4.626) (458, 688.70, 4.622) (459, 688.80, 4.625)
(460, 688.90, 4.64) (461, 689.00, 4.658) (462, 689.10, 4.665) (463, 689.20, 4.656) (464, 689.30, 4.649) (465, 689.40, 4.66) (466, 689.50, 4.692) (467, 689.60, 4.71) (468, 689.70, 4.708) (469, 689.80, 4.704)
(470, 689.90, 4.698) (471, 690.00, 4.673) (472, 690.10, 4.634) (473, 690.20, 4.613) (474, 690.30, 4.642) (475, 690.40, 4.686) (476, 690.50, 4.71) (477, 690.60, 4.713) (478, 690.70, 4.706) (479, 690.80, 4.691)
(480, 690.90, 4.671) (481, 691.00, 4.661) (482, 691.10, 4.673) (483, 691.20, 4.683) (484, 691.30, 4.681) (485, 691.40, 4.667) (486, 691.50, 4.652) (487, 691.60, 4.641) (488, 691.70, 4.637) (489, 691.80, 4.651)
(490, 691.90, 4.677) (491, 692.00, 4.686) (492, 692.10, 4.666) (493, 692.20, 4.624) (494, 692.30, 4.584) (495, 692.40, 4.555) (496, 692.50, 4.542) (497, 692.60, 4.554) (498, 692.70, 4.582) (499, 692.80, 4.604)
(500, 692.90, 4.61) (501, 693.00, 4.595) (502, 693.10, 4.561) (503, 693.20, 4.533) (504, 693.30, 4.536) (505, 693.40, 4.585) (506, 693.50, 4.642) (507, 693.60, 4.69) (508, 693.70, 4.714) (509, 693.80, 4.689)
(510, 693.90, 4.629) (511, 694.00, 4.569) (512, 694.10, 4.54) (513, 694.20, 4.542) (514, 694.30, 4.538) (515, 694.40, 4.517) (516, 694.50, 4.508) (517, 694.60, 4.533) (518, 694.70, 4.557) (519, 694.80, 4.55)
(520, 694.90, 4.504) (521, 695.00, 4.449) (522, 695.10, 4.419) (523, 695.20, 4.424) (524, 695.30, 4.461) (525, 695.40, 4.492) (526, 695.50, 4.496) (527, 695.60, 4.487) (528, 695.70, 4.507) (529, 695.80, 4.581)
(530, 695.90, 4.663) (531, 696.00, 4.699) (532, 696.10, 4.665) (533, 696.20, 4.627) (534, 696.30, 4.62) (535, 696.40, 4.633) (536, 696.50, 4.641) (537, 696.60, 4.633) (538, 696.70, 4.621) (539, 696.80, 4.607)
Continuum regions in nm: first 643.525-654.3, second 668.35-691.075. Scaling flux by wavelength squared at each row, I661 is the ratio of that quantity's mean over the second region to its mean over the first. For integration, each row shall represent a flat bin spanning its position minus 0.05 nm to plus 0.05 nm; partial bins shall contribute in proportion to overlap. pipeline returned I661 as 1.24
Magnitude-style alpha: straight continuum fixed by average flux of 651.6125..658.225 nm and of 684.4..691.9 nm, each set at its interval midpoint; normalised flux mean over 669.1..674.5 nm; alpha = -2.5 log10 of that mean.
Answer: 0.31 mag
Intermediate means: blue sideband 18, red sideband 4.61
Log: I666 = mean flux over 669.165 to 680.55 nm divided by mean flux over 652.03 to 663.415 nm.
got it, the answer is 0.46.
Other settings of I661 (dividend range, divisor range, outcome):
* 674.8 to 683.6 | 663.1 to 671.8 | 0.82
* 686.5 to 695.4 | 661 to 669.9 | 1.03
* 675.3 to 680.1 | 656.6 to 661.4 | 0.48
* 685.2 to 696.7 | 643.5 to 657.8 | 0.49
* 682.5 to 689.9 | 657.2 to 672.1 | 0.69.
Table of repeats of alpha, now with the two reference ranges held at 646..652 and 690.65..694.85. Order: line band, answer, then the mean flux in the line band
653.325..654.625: -0.21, 5.81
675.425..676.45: 0.00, 4.68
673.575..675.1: 0.01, 4.66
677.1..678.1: 0.00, 4.67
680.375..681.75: 0.01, 4.62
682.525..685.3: 0.03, 4.54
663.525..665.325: -0.01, 4.8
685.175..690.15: 0.01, 4.61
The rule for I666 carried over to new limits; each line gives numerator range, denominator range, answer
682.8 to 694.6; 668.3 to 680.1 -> 0.72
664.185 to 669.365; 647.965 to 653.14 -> 1.01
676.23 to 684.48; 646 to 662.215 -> 0.41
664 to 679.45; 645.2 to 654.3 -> 1.24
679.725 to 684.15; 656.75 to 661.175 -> 0.45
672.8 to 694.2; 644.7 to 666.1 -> 0.52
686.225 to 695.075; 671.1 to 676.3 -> 0.55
